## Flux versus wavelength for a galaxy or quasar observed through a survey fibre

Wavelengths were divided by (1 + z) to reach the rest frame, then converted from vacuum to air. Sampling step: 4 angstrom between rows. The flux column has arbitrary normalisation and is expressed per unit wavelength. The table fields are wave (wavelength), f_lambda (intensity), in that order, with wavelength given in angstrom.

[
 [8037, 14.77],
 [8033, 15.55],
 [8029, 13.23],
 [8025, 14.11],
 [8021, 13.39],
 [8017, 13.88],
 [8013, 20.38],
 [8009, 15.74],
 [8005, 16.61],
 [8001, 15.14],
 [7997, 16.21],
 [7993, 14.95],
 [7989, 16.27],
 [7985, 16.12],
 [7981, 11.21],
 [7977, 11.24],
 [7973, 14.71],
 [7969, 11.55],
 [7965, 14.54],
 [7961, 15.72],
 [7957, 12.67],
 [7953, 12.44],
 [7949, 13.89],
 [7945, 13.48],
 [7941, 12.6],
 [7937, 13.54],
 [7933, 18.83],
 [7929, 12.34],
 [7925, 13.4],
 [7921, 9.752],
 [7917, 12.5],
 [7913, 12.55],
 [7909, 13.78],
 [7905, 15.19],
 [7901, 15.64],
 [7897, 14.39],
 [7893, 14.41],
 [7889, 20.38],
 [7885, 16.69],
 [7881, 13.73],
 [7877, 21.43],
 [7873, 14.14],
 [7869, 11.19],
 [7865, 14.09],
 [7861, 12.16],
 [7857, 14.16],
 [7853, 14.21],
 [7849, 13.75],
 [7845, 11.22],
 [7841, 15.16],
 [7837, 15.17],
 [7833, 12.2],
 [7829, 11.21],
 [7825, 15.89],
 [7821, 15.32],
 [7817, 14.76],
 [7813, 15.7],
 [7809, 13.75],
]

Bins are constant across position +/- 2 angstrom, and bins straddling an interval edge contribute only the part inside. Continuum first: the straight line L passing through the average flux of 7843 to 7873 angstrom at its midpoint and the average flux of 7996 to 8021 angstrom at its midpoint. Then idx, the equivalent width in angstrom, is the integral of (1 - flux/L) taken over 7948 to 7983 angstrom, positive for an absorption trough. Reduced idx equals 4.9 angstrom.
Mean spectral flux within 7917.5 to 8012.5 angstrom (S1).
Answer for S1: 14.1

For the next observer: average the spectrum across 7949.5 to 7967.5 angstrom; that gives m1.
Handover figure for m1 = 13.8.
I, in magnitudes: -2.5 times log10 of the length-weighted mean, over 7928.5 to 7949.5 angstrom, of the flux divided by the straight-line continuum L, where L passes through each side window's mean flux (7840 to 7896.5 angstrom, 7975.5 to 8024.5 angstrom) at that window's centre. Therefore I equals 0.05 mag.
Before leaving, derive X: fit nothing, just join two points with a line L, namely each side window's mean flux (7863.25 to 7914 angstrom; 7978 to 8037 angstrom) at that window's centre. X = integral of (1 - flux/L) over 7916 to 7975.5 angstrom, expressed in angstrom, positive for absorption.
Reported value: 6.77 angstrom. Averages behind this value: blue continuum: 15.3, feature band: 13.5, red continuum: 15.1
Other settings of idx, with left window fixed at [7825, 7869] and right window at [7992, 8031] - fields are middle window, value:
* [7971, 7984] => 1.98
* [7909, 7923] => 2.25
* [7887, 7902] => -2.49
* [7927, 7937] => -0.54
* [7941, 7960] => 1.85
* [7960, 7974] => 0.80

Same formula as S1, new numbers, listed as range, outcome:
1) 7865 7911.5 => 15.4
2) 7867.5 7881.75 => 15.4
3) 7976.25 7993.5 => 14.1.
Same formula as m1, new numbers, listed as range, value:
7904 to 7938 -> 13.5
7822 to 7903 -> 14.6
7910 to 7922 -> 11.9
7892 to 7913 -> 14.5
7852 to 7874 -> 13.2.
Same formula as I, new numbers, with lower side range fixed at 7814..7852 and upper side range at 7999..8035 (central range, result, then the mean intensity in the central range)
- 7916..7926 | 0.24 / 11.7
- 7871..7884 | -0.16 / 16.5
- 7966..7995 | 0.10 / 13.7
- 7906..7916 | 0.09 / 13.3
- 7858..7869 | 0.10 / 12.9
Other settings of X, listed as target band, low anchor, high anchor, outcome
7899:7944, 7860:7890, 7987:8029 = 5.31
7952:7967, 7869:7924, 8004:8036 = 1.12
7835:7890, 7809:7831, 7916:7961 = -2.53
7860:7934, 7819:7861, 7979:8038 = -1.60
